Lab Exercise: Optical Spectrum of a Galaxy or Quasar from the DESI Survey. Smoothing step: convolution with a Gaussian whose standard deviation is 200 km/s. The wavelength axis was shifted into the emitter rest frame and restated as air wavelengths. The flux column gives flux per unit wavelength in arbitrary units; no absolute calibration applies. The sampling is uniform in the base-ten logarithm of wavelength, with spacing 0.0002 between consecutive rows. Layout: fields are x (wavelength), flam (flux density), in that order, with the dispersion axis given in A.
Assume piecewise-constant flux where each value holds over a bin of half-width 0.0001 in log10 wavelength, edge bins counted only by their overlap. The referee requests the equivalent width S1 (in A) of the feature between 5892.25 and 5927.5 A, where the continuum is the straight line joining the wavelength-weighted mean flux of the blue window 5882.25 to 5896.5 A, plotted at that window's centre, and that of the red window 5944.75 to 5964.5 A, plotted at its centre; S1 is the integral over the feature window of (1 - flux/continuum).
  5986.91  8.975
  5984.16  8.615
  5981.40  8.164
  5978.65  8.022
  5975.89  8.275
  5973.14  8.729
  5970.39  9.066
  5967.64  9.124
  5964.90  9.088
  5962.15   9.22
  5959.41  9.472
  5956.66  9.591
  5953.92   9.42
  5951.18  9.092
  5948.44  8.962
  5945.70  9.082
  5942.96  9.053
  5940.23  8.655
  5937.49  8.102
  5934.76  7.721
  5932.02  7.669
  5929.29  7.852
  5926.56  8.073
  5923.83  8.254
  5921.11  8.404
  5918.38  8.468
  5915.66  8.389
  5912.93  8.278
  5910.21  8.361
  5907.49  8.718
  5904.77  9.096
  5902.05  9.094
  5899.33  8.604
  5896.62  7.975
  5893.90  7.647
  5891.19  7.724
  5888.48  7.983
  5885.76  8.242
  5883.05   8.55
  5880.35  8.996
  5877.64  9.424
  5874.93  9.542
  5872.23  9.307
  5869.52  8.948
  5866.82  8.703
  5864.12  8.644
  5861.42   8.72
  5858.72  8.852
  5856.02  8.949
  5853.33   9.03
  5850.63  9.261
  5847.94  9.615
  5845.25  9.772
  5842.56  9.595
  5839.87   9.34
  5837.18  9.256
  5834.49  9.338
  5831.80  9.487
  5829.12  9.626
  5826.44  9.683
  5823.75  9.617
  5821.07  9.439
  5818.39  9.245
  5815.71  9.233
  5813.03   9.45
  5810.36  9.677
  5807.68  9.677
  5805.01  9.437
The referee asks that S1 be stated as -0.1 A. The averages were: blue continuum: 8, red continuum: 9.26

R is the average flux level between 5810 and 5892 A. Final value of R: 9.14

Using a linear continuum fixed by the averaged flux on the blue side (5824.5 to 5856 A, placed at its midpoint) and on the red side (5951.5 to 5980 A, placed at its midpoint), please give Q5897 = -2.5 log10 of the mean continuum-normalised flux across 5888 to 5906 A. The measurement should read 0.115 mag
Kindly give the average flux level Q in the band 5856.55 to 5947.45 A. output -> 8.52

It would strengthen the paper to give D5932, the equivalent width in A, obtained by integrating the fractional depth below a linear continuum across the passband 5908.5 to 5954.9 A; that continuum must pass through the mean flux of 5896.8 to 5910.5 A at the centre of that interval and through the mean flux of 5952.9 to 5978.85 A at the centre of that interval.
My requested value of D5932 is 2.2 A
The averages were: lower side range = 8.74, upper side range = 9.04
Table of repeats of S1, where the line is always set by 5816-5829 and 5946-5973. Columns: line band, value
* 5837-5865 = 0.7 A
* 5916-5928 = 1.3 A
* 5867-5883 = 0.4 A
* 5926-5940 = 2.0 A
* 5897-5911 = 0.9 A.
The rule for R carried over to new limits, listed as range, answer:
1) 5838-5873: 9.13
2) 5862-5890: 8.82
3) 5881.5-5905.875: 8.32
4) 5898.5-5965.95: 8.67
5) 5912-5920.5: 8.38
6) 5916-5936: 8.08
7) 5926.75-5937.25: 7.82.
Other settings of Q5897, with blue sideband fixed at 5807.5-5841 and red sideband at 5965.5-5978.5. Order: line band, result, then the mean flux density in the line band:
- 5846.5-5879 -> 0.02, 9.08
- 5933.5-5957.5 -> 0.00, 8.84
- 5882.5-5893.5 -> 0.14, 8.05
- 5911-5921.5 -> 0.08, 8.38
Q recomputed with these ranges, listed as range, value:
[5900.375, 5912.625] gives 8.76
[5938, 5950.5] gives 8.89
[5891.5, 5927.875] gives 8.39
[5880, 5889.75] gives 8.39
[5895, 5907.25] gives 8.67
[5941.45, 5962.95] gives 9.24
